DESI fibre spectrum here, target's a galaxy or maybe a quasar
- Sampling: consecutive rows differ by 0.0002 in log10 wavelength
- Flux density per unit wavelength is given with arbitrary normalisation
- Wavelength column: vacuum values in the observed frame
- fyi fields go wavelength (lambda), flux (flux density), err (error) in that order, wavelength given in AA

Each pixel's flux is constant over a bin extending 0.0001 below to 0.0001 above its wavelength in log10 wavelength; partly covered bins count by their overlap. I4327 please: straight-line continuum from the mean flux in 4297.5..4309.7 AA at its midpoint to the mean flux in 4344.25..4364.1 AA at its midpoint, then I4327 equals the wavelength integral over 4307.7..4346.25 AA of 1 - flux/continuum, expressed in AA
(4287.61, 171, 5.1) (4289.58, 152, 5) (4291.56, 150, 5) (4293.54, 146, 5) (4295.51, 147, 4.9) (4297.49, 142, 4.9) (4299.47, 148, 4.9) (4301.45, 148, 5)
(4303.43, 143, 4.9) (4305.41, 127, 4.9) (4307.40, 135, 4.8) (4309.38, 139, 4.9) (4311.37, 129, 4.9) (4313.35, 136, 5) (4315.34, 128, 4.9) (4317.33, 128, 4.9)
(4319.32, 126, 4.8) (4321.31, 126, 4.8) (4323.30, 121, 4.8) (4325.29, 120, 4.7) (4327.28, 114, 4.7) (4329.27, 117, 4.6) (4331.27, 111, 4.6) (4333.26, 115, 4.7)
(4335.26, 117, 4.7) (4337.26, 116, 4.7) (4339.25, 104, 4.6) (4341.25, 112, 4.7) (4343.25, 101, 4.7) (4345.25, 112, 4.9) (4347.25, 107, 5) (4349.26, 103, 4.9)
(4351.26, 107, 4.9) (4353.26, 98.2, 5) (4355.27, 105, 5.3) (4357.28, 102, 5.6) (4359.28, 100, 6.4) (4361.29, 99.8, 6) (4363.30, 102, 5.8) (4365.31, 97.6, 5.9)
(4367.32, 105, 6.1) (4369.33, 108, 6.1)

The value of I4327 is 1.11 AA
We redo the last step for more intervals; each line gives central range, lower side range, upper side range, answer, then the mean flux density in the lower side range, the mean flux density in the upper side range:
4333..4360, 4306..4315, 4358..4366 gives 0.8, 134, 100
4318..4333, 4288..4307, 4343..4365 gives 0.6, 145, 103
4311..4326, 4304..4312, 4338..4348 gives -0.2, 133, 108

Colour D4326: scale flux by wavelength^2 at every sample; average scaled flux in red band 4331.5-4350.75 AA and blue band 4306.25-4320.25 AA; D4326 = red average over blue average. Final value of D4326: 0.84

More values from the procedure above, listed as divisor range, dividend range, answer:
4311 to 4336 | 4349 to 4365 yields 0.85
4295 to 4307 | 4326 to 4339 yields 0.82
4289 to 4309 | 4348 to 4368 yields 0.73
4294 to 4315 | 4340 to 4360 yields 0.77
